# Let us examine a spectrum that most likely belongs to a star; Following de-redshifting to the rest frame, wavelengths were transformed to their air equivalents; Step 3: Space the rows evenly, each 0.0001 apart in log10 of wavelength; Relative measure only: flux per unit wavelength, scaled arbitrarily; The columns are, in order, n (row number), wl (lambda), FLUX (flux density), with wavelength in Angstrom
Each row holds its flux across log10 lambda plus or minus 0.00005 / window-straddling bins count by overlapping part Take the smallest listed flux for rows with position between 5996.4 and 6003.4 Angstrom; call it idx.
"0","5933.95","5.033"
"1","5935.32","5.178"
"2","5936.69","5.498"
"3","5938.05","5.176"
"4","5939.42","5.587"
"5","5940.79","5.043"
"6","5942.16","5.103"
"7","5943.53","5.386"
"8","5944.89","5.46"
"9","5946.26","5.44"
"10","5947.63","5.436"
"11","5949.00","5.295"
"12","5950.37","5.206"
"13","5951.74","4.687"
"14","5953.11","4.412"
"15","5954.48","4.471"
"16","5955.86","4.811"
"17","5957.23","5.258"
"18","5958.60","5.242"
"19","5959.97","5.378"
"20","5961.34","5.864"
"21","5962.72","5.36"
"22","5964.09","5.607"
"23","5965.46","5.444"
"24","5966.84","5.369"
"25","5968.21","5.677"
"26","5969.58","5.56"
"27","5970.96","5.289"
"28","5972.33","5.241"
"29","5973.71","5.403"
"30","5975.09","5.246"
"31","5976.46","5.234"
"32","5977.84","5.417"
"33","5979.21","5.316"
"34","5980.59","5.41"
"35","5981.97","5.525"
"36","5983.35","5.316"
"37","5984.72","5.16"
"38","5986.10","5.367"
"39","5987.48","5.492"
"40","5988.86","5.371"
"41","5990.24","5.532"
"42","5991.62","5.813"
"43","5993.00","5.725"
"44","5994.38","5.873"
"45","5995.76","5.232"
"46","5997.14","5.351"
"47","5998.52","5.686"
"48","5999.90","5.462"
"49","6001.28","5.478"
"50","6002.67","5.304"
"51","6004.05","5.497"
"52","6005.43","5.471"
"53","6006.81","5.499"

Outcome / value 5.304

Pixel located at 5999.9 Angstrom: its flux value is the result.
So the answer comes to 5.462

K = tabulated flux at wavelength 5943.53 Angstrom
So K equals 5.386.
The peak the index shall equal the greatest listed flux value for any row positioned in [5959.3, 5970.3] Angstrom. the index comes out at 5.864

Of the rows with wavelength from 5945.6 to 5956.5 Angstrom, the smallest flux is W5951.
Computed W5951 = 4.412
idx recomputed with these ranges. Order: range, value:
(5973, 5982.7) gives 5.234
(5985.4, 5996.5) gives 5.232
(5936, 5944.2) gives 5.043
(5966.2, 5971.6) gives 5.289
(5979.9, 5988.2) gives 5.16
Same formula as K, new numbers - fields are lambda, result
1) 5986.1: 5.367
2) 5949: 5.295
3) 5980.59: 5.41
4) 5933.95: 5.033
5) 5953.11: 4.412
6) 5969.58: 5.56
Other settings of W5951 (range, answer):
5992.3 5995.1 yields 5.725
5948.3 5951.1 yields 5.206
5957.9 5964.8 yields 5.242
